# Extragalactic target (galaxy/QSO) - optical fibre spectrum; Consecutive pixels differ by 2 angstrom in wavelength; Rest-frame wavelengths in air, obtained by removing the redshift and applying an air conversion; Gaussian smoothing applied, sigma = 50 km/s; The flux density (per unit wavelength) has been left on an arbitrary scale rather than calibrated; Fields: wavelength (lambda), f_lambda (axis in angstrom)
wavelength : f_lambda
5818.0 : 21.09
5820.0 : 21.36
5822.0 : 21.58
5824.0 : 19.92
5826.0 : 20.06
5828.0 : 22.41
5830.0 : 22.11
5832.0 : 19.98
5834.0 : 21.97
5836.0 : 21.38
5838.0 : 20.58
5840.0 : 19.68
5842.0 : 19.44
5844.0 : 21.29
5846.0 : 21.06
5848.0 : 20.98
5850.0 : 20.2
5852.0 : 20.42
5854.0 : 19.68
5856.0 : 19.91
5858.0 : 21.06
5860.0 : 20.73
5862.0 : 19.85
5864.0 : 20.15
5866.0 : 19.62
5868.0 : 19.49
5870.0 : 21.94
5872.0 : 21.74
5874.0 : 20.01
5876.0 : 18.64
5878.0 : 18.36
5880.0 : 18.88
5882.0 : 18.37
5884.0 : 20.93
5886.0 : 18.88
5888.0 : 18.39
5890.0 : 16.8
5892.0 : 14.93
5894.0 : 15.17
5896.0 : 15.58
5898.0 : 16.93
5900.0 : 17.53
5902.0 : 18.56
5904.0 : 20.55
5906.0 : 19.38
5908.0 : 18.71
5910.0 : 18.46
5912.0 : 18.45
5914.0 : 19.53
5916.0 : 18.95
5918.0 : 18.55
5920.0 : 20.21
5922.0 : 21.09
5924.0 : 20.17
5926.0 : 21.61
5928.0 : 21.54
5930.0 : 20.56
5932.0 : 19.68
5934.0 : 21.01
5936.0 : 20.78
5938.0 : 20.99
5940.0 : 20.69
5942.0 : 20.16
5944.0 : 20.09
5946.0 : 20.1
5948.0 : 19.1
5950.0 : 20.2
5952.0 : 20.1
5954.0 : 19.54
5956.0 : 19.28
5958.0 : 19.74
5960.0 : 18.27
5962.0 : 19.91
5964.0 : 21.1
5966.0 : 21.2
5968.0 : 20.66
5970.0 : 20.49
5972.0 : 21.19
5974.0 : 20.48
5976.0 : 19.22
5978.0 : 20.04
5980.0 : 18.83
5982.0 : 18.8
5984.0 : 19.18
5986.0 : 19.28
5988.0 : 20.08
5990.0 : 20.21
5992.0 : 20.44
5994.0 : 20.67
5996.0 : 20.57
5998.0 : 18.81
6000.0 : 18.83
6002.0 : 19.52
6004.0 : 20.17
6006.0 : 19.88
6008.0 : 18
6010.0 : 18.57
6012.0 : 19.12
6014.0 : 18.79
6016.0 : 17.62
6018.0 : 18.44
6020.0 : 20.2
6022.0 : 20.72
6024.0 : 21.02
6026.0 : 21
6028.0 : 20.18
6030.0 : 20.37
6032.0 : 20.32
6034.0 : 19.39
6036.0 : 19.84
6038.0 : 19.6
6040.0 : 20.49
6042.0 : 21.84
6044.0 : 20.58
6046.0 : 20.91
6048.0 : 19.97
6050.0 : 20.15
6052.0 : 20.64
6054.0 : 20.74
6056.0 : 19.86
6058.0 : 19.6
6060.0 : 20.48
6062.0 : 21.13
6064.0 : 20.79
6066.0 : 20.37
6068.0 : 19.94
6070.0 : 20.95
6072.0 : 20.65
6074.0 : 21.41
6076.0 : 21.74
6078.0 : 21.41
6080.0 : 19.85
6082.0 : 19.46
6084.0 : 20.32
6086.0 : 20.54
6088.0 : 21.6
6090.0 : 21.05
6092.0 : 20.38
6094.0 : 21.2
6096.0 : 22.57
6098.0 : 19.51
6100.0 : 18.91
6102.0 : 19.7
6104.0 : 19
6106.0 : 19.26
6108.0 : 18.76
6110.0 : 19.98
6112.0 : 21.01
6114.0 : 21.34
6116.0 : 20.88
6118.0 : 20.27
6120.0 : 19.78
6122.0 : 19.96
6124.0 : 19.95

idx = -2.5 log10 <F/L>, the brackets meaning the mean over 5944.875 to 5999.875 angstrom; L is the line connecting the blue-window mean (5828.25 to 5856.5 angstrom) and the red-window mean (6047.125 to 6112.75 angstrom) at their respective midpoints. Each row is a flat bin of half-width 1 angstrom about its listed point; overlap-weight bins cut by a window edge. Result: 0.034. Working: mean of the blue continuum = 20.7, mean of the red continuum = 20.4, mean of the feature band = 19.9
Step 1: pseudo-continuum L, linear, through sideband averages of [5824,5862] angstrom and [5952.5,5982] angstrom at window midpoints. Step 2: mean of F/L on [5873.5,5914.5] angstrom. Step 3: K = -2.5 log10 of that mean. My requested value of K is 0.12 mag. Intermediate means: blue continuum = 20.7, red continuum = 20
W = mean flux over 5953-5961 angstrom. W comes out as 19.2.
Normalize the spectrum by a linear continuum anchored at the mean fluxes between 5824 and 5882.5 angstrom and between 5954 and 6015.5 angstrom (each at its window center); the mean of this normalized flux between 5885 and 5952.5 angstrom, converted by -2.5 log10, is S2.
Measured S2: 0.04 mag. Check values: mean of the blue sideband 20.4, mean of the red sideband 19.7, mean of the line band 19.2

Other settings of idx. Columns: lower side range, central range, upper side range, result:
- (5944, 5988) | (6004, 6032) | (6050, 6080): 0.038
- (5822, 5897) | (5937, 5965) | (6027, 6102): 0.008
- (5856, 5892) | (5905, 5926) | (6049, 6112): 0.013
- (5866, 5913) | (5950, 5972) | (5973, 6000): -0.037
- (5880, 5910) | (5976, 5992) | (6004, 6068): -0.015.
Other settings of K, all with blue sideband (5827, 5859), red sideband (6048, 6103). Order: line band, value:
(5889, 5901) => 0.27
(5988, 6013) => 0.06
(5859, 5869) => 0.04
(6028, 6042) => 0.02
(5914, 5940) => 0.01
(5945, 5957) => 0.05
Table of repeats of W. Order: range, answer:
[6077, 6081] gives 20.6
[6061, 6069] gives 20.6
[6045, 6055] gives 20.5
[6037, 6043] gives 20.6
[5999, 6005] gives 19.5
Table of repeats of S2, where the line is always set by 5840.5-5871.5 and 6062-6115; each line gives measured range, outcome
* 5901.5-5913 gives 0.08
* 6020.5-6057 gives 0.00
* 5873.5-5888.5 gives 0.07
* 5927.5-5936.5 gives -0.01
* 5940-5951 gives 0.02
